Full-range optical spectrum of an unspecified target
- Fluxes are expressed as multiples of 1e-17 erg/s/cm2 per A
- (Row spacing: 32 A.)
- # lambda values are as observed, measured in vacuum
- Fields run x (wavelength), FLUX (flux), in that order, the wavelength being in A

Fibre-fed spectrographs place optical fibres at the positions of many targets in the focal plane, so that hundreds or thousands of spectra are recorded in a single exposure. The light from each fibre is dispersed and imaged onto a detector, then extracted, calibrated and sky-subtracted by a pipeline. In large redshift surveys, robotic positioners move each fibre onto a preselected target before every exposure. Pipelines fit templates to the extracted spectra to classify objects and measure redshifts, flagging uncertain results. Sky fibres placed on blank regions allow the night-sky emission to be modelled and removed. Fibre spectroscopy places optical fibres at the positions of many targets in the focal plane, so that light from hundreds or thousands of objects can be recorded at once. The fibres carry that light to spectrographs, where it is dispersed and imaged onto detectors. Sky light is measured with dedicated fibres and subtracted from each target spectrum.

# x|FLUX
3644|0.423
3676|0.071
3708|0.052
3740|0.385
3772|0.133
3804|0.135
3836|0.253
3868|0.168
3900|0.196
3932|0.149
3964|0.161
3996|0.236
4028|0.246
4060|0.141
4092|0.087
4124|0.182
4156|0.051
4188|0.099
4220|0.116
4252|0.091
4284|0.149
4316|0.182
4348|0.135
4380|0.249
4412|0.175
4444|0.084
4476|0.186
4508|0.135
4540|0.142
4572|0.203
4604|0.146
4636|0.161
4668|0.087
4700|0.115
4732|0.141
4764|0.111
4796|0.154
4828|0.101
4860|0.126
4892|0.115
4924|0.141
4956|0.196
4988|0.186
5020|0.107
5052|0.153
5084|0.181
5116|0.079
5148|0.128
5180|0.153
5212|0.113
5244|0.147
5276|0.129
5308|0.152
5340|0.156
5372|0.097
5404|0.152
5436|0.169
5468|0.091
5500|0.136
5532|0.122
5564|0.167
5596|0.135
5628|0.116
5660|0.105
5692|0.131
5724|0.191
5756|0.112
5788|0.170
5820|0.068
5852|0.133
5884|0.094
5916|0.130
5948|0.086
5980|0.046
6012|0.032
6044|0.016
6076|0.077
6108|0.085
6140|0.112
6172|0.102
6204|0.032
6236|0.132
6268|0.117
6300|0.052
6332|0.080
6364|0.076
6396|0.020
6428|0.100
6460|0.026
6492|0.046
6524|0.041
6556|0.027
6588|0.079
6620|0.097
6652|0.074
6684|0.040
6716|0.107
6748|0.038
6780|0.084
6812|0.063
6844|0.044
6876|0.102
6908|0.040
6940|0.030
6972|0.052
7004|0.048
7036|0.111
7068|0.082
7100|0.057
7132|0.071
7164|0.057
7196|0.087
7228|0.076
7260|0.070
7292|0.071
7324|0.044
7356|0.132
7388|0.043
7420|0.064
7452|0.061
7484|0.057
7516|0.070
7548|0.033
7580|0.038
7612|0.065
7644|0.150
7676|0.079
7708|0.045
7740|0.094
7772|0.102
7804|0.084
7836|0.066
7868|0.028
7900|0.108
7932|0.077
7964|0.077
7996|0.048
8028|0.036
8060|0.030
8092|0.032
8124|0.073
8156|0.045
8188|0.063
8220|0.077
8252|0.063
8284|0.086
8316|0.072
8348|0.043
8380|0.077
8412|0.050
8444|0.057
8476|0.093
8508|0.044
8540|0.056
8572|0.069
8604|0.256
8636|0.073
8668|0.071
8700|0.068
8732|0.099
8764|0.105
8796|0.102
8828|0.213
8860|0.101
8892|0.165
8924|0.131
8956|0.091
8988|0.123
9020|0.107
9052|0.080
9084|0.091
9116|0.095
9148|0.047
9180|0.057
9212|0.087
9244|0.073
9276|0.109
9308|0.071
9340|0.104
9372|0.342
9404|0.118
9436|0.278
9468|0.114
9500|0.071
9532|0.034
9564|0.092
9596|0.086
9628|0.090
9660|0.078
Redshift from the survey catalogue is 1.309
